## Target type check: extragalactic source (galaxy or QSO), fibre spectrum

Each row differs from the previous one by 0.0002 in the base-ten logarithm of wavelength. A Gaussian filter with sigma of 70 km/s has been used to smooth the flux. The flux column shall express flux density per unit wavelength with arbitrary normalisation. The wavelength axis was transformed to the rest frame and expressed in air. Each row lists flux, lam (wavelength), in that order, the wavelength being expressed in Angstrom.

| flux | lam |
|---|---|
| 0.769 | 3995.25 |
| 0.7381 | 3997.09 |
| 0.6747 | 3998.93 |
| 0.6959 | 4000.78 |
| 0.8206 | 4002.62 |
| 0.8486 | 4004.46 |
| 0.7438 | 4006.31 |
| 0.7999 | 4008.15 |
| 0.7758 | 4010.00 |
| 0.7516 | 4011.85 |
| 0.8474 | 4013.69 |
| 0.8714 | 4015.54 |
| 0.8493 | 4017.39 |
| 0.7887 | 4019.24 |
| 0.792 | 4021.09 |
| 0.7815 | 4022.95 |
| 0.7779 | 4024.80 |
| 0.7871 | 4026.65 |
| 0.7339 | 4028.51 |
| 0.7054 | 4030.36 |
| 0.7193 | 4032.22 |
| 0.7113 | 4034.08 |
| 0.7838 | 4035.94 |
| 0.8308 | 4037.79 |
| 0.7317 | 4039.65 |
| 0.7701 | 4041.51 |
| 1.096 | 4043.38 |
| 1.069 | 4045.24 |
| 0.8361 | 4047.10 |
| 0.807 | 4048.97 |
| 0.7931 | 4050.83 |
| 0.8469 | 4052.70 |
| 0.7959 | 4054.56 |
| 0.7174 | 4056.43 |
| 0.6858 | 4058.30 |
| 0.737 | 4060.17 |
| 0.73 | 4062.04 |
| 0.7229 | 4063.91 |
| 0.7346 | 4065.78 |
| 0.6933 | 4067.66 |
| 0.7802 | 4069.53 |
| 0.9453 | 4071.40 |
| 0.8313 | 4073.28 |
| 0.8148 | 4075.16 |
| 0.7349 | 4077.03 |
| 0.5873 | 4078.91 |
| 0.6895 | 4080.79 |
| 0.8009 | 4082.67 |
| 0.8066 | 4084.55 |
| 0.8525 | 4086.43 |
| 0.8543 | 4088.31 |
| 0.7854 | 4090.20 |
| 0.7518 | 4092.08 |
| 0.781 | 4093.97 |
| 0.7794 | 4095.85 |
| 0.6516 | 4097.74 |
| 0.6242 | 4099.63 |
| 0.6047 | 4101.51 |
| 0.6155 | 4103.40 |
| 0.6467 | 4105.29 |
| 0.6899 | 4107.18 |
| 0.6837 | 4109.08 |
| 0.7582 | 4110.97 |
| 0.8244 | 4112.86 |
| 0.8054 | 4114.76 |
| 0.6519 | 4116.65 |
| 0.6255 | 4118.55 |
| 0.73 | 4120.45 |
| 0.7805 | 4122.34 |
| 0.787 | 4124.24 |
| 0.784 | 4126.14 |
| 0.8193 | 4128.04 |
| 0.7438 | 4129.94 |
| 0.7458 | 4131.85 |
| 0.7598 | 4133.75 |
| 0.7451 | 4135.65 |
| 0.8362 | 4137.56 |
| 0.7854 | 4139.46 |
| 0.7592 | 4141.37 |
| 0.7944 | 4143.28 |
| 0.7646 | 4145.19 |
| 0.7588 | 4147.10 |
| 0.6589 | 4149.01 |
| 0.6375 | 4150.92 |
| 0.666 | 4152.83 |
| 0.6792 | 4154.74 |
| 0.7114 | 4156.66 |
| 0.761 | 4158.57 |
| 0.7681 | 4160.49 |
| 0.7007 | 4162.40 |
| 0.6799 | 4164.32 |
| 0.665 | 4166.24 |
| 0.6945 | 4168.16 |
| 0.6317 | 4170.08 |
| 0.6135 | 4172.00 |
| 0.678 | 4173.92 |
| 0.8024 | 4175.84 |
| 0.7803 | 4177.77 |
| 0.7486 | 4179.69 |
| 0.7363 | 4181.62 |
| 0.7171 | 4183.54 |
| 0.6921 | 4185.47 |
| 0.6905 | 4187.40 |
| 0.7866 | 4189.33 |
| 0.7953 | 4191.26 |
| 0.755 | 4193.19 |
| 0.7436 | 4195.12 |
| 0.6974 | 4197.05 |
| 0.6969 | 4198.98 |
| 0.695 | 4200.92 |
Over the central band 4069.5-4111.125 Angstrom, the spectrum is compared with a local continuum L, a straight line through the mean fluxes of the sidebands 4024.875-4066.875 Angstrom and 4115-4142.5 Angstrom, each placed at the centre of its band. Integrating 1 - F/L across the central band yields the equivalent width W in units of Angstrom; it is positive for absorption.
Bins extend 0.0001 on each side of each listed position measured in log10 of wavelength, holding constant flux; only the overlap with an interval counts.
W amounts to 1.6 Angstrom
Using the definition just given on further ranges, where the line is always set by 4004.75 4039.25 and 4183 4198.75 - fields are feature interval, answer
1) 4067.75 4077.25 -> -0.6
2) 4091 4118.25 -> 2.0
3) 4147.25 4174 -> 2.1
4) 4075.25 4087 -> 0.3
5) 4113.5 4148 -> -0.5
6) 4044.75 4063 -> -0.5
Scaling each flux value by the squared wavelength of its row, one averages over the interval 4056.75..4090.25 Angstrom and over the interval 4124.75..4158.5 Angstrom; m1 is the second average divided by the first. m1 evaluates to 1.0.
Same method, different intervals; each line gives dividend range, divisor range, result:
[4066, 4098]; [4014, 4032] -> 1.01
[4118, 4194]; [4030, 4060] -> 0.96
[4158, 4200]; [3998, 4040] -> 1.00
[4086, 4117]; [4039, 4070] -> 0.93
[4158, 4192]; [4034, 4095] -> 0.96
